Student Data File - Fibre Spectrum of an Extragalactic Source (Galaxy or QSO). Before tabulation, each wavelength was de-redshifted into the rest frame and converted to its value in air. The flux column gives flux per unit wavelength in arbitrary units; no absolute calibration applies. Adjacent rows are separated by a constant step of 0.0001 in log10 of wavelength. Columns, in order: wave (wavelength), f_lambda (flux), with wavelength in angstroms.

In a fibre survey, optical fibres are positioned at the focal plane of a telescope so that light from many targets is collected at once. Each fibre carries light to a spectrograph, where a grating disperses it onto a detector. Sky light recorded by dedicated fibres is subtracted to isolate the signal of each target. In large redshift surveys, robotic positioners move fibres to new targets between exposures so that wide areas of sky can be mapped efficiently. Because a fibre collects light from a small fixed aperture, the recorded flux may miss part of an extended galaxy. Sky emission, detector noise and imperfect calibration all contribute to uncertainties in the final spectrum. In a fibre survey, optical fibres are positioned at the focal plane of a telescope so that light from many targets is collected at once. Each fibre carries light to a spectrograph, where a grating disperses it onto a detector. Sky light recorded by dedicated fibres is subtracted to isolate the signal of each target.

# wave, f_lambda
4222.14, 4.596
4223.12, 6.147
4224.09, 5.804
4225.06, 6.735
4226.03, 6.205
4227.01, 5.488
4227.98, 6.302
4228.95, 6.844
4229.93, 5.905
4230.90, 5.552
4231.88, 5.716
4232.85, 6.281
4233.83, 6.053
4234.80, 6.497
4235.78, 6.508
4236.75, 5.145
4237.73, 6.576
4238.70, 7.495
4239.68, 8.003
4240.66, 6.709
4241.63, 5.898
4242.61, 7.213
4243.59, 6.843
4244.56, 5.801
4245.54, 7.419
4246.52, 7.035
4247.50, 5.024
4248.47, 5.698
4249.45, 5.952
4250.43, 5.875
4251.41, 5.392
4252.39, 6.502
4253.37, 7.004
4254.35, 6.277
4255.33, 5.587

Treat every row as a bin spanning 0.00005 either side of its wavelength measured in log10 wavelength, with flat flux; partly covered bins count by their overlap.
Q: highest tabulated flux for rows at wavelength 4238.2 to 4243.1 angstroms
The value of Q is 8.003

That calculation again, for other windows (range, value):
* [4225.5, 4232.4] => 6.844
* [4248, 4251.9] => 5.952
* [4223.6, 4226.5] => 6.735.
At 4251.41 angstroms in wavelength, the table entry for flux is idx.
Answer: 5.392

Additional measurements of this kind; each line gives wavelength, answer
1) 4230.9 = 5.552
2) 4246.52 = 7.035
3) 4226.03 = 6.205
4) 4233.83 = 6.053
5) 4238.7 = 7.495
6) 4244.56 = 5.801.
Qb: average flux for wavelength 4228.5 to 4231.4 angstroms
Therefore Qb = 6.07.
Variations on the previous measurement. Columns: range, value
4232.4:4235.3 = 6.27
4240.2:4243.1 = 6.61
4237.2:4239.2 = 7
